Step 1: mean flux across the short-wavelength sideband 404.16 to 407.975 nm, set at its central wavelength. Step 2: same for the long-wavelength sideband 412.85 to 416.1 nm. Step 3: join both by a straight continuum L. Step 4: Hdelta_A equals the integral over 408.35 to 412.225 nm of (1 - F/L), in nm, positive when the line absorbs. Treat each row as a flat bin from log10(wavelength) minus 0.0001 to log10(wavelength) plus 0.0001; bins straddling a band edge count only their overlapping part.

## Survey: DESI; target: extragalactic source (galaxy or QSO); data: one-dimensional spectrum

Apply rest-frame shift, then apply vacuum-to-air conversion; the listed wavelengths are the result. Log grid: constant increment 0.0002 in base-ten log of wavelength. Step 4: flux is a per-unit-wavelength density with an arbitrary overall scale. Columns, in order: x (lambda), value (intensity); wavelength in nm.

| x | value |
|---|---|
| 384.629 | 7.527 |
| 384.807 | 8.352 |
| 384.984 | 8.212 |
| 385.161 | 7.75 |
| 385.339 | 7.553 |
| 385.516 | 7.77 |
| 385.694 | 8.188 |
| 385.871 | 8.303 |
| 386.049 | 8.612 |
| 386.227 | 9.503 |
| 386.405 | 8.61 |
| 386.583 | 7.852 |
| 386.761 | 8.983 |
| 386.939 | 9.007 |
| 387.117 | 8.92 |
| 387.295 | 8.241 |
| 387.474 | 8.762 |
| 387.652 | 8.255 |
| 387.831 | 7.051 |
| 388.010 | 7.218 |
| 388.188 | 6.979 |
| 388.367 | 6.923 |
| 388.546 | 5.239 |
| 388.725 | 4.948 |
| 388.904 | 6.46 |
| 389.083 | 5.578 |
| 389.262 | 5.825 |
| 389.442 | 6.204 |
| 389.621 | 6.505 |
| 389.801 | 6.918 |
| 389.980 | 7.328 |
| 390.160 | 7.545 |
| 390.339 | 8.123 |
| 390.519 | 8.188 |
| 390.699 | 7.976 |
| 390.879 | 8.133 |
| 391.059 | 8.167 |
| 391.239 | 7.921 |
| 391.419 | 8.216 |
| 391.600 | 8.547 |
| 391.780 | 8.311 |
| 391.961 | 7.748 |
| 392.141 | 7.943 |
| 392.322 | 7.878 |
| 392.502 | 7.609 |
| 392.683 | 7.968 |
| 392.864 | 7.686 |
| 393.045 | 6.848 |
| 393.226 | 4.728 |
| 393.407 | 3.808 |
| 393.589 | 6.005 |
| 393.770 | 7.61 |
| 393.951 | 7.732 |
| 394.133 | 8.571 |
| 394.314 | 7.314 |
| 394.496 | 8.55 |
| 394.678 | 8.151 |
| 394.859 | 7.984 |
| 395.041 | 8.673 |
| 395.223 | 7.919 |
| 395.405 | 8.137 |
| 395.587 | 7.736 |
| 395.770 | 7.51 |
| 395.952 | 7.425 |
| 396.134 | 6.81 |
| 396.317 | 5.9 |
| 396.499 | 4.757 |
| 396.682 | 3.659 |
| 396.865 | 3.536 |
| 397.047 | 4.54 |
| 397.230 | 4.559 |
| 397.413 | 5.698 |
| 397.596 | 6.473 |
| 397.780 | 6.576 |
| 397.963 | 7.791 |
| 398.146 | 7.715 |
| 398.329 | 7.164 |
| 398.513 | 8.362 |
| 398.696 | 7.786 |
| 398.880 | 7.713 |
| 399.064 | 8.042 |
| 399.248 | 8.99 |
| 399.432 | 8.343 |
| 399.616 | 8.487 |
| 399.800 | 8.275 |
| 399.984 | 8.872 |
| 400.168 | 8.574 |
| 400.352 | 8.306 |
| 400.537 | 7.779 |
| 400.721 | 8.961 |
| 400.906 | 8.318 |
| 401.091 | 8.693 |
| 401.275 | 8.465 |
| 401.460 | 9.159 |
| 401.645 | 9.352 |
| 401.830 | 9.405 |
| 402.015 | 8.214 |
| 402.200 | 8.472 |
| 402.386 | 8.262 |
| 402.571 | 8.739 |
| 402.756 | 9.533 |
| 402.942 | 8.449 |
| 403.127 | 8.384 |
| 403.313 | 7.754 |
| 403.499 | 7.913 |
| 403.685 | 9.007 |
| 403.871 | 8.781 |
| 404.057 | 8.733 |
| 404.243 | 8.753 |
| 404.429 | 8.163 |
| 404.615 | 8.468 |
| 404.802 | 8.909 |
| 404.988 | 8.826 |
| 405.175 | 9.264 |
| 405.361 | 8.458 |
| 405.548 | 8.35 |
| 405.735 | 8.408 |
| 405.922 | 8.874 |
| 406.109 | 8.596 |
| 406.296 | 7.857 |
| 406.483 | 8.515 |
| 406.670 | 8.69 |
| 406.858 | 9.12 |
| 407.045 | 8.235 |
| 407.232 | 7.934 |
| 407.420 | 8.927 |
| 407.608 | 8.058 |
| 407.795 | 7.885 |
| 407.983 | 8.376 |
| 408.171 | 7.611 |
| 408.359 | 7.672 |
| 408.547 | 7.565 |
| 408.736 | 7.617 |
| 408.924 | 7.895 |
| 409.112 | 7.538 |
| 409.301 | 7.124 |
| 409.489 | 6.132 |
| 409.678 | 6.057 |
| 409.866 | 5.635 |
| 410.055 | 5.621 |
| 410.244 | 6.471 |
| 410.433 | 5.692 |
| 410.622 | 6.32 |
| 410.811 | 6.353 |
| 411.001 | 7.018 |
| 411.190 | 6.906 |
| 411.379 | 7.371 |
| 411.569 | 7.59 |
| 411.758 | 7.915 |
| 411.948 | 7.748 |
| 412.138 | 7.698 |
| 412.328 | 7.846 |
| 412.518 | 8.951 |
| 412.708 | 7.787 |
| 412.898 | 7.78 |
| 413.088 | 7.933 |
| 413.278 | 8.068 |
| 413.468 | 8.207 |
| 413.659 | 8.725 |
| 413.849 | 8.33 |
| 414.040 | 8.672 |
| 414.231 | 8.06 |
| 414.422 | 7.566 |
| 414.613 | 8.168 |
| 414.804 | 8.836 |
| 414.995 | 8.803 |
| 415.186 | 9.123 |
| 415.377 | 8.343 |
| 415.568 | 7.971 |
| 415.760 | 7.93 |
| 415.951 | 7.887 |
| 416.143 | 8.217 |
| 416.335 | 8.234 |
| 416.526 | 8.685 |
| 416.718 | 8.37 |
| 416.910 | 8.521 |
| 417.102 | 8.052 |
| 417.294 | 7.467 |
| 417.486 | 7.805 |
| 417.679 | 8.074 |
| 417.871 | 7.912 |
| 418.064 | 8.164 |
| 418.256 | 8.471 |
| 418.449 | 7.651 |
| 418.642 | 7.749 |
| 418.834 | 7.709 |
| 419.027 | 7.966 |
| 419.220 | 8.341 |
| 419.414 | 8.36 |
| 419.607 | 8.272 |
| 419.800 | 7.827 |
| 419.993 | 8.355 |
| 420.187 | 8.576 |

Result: 0.67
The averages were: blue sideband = 8.51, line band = 6.93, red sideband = 8.27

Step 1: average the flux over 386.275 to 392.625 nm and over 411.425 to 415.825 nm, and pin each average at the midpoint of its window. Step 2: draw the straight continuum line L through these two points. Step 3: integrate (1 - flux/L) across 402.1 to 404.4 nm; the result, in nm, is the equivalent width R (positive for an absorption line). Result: -0.19 nm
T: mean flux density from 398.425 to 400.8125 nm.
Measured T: 8.35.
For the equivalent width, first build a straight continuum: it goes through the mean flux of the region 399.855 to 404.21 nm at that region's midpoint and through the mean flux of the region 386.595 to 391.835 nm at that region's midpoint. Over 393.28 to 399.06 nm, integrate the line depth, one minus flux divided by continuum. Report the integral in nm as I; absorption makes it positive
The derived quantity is 0.88 nm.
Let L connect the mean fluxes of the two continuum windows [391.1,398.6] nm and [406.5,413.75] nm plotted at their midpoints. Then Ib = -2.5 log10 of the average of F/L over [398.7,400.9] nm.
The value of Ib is -0.164 mag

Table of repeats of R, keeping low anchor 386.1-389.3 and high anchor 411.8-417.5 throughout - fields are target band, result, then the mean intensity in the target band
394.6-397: 0.30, 6.74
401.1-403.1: -0.23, 8.79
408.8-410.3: 0.28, 6.58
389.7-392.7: -0.12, 7.91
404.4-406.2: -0.16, 8.65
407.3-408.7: 0.01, 7.99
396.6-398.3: 0.45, 5.69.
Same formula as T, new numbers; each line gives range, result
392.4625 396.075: 7.39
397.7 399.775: 7.93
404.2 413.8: 7.79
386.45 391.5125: 7.42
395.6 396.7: 6.29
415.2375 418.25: 8.14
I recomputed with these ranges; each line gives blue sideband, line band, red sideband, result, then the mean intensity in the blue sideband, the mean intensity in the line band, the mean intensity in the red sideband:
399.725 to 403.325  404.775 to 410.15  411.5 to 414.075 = 0.281 nm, 8.62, 7.91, 8.08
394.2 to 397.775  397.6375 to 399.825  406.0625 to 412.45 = -0.358 nm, 6.61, 7.89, 7.45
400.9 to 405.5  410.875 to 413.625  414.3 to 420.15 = 0.185 nm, 8.66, 7.78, 8.16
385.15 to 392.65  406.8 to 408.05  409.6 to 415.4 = -0.120 nm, 7.66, 8.34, 7.6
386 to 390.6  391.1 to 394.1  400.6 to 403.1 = 0.201 nm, 7.44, 7.32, 8.75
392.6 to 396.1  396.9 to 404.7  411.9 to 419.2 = -0.458 nm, 7.38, 8.07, 8.15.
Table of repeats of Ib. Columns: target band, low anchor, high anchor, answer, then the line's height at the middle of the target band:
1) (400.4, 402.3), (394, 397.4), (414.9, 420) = -0.215 mag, 7.11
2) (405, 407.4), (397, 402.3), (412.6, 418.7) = -0.067 mag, 8.03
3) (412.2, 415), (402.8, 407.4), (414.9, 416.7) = 0.022 mag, 8.39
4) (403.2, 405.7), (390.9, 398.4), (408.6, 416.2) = -0.167 mag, 7.34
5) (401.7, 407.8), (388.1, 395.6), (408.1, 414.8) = -0.159 mag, 7.39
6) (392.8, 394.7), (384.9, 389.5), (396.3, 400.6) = 0.046 mag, 7.25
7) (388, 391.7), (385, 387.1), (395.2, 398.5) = 0.080 mag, 7.67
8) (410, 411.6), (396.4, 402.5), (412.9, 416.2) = 0.226 mag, 8.1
